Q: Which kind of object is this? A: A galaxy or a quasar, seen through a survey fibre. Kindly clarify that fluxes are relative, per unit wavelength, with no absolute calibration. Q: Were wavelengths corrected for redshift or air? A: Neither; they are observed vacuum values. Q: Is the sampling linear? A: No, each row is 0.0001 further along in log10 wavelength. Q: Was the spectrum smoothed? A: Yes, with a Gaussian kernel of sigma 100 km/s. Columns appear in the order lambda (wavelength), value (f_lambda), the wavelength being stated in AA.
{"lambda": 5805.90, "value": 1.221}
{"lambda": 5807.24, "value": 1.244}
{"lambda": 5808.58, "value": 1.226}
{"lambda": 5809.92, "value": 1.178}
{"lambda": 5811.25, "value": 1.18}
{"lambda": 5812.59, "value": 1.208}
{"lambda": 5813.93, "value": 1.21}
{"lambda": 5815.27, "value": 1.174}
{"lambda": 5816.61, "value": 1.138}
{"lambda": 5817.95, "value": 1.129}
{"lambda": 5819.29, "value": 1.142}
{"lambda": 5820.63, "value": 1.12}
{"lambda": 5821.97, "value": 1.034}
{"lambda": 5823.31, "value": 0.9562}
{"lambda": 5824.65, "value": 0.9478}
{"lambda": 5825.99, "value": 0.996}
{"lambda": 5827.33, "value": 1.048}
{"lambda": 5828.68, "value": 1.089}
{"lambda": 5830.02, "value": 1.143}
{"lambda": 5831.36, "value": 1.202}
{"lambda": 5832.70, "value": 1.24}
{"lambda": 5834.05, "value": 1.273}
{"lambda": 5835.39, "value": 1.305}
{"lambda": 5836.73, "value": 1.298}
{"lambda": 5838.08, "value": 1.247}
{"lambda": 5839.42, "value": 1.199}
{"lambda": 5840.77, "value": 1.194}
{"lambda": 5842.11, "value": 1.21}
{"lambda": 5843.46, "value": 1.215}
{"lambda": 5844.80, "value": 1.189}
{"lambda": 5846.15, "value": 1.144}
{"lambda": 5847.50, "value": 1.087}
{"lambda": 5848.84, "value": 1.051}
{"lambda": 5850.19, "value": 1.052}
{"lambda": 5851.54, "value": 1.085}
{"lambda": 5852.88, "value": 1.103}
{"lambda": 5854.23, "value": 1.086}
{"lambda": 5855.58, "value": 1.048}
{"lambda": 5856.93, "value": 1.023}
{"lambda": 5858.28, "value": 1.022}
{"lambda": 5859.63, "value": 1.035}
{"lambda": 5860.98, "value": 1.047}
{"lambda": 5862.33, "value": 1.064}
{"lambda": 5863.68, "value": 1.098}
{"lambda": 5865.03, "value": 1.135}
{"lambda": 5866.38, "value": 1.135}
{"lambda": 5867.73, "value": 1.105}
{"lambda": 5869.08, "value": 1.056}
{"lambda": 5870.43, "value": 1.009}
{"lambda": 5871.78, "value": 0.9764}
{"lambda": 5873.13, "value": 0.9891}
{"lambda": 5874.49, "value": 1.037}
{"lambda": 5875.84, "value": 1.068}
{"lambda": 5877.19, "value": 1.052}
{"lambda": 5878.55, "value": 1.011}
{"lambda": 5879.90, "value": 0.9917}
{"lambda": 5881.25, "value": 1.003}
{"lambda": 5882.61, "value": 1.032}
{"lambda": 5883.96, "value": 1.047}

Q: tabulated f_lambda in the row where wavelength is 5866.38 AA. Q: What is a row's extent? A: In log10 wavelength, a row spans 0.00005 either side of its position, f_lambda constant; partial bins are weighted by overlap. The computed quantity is 1.135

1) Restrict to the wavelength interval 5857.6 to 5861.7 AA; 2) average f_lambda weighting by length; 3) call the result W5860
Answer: 1.03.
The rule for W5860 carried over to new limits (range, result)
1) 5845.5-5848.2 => 1.12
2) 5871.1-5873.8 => 0.984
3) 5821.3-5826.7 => 0.985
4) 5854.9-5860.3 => 1.03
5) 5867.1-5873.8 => 1.03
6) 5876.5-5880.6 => 1.02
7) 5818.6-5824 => 1.06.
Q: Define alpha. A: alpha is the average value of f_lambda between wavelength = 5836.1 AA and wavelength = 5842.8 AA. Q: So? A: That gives 1.23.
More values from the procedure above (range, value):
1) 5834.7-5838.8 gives 1.28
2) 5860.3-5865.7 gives 1.09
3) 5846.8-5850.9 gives 1.06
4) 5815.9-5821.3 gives 1.13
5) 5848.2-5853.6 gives 1.07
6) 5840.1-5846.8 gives 1.19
